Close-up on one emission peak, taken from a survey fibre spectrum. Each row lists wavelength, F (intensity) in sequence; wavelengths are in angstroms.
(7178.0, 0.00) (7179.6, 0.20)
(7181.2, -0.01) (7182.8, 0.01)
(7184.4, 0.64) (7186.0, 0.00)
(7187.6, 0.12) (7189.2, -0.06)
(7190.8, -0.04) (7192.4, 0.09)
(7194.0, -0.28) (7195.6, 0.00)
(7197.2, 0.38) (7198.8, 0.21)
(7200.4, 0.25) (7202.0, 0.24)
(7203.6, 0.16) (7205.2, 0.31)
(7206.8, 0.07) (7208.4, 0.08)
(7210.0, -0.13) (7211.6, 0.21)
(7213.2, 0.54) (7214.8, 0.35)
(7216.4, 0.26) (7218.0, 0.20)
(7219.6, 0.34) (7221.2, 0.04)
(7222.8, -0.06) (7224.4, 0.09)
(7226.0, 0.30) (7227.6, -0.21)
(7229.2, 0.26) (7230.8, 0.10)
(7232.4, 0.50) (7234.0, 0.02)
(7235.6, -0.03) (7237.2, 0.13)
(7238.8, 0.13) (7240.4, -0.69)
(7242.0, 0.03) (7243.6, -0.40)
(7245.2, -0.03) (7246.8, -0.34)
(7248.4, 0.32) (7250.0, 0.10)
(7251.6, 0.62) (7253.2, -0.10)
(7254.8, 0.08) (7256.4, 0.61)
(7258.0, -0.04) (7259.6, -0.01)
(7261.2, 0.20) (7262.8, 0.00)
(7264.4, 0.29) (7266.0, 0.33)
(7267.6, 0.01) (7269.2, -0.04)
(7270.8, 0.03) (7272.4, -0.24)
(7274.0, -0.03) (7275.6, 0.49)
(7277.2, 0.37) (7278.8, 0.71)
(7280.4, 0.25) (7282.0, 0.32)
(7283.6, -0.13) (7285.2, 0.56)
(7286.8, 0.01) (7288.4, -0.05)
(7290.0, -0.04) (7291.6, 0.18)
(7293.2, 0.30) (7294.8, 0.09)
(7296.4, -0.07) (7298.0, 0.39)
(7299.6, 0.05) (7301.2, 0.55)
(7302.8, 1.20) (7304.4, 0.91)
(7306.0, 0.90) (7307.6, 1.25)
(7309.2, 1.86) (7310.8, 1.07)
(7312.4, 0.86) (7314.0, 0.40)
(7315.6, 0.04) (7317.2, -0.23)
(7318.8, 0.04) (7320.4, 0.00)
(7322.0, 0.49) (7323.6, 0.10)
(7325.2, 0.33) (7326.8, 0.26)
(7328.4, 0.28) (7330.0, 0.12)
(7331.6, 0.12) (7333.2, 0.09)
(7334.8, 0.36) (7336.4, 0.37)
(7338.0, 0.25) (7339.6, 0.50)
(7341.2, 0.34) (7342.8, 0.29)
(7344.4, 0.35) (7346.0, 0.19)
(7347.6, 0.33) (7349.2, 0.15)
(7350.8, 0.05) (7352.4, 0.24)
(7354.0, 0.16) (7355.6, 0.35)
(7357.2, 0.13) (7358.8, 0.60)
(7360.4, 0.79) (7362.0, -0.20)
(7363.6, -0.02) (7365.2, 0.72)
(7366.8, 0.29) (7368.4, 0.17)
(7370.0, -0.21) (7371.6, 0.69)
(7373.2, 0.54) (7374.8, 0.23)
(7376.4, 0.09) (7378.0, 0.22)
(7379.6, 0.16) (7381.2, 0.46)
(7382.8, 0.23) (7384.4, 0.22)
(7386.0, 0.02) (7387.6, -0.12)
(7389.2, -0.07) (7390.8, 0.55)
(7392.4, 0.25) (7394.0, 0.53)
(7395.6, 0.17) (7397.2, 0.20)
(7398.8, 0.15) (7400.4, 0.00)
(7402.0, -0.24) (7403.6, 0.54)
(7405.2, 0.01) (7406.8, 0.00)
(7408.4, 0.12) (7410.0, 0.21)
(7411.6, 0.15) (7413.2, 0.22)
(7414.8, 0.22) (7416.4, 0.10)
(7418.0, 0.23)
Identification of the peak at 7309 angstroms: [O II] 3727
